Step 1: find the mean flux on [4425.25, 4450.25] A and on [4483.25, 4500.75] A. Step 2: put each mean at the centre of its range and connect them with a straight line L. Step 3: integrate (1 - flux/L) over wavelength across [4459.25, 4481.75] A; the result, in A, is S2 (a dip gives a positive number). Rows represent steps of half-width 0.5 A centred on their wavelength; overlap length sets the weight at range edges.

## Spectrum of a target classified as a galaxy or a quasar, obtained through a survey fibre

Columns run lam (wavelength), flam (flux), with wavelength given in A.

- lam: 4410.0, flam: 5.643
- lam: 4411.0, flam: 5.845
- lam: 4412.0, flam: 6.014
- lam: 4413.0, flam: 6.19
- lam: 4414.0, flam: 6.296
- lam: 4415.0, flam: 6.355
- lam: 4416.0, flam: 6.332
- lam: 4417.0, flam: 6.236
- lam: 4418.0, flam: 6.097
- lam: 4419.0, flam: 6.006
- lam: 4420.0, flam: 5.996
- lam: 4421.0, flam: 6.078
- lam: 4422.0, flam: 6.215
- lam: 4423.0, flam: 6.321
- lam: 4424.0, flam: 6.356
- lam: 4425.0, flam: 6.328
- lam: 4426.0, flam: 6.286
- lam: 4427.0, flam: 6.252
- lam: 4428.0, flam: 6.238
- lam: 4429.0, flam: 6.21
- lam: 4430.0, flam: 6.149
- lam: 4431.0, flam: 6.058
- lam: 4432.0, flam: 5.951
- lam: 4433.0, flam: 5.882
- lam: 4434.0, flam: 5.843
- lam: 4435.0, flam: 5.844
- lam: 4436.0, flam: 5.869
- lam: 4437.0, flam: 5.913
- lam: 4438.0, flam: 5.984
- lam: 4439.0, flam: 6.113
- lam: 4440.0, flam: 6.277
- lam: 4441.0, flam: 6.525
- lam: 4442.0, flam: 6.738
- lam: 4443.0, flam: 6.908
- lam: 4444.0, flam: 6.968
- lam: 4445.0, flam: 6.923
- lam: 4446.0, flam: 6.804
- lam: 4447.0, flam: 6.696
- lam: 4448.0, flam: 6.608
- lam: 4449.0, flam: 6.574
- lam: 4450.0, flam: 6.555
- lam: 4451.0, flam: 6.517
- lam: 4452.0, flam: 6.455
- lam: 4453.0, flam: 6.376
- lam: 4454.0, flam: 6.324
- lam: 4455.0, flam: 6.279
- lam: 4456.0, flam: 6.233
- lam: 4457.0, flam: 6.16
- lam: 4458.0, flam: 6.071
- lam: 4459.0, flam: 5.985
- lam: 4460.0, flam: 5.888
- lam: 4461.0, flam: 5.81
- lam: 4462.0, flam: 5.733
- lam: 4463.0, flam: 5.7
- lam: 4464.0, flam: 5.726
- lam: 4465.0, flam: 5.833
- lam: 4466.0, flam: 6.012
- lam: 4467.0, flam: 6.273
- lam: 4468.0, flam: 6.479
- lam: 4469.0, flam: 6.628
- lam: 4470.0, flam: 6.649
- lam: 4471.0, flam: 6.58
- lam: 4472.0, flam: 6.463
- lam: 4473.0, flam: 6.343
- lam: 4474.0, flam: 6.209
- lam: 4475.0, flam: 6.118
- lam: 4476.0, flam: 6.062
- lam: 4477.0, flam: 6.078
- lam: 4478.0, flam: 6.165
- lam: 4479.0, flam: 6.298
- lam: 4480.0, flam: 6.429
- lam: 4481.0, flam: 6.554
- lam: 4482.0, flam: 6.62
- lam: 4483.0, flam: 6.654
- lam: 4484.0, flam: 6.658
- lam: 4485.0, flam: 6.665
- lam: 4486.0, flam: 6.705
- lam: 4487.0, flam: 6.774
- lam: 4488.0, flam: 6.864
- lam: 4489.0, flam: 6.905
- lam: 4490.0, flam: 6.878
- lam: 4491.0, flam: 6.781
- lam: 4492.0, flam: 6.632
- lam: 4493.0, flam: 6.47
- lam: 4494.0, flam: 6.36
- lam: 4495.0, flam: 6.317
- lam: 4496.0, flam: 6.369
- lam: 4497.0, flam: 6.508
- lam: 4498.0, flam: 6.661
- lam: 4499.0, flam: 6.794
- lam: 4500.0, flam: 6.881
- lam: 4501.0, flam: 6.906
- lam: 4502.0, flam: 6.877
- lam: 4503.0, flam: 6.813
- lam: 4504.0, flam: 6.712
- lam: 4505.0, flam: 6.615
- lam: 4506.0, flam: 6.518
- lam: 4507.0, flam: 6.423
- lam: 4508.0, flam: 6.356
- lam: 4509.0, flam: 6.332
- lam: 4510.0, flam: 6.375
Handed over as 1.19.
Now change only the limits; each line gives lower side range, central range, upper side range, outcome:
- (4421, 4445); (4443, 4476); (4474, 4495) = 0.3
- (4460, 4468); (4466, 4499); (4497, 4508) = -1.1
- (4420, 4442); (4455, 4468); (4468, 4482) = 0.6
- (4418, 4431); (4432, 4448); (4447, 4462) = -0.3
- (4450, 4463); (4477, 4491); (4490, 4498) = -0.4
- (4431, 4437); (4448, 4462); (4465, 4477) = -0.3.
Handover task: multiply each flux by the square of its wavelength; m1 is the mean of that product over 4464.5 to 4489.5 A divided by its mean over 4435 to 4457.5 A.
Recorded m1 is 1.0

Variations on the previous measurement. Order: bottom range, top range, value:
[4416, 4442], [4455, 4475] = 1.02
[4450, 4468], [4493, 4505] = 1.11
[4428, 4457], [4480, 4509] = 1.07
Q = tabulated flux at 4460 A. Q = 5.888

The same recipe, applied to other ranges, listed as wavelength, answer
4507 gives 6.423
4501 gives 6.906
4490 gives 6.878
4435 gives 5.844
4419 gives 6.006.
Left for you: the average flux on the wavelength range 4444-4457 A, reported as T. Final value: 6.53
